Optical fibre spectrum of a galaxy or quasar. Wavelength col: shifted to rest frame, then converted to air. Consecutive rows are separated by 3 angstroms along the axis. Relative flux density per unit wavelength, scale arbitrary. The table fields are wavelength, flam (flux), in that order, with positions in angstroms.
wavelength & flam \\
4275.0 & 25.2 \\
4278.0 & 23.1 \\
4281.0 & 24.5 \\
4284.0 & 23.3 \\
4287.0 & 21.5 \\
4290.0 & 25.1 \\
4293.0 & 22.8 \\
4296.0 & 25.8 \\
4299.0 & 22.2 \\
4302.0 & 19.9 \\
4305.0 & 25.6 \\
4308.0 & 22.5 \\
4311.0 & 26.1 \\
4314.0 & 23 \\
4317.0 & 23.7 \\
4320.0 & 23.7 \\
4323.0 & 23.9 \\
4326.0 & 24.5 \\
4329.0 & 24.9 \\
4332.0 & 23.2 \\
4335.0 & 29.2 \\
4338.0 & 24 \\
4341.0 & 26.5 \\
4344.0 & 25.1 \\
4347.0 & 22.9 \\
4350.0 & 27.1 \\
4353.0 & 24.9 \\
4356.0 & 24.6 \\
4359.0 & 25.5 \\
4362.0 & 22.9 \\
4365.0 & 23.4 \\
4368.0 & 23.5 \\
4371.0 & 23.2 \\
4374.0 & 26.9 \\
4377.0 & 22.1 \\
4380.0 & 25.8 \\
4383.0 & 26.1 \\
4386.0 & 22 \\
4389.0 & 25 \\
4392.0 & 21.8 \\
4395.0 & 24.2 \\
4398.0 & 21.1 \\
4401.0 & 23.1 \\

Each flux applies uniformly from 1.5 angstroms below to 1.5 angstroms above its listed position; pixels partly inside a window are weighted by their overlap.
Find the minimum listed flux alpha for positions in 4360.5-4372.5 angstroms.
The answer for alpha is 22.9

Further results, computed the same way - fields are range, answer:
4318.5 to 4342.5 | 23.2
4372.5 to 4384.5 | 22.1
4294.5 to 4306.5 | 19.9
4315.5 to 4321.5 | 23.7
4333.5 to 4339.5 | 24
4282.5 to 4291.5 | 21.5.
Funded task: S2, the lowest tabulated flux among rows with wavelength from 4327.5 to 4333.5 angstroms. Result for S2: 23.2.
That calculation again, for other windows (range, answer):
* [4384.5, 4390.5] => 22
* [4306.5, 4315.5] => 22.5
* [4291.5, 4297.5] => 22.8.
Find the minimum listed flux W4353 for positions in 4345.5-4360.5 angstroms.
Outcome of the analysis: 22.9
